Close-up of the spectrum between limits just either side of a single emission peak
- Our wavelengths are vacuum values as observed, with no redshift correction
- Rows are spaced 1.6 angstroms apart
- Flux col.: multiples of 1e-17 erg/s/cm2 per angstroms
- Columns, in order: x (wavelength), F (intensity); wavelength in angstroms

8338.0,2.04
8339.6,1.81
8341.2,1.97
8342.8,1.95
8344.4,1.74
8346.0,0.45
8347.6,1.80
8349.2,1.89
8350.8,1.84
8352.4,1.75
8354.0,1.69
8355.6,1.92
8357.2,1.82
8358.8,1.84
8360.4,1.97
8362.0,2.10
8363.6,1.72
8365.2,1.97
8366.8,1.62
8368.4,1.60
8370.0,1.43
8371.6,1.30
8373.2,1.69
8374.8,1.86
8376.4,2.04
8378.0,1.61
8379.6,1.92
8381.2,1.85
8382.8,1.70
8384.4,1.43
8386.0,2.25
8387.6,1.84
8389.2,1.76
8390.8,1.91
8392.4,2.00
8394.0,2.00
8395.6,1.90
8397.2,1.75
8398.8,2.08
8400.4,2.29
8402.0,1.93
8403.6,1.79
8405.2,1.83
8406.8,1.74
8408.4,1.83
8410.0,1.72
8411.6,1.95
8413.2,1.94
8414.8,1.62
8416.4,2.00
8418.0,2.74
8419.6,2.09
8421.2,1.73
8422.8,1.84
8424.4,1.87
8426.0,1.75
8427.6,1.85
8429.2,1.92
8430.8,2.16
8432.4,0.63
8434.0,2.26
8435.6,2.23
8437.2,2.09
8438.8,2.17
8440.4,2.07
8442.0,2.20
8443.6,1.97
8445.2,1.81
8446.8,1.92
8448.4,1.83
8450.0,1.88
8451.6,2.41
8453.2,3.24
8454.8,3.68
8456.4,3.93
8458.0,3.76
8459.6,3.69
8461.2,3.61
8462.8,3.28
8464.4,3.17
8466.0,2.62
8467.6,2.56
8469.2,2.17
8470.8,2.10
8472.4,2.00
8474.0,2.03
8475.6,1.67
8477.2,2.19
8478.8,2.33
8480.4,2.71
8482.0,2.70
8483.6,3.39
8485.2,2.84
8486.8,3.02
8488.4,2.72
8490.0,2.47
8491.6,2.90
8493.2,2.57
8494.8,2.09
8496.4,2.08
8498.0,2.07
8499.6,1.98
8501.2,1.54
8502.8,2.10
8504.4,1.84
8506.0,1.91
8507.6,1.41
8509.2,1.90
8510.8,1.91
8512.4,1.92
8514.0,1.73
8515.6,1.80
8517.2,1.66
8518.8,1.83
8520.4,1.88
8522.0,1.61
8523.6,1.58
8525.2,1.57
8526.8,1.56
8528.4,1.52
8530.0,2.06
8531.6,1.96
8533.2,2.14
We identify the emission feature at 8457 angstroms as Halpha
